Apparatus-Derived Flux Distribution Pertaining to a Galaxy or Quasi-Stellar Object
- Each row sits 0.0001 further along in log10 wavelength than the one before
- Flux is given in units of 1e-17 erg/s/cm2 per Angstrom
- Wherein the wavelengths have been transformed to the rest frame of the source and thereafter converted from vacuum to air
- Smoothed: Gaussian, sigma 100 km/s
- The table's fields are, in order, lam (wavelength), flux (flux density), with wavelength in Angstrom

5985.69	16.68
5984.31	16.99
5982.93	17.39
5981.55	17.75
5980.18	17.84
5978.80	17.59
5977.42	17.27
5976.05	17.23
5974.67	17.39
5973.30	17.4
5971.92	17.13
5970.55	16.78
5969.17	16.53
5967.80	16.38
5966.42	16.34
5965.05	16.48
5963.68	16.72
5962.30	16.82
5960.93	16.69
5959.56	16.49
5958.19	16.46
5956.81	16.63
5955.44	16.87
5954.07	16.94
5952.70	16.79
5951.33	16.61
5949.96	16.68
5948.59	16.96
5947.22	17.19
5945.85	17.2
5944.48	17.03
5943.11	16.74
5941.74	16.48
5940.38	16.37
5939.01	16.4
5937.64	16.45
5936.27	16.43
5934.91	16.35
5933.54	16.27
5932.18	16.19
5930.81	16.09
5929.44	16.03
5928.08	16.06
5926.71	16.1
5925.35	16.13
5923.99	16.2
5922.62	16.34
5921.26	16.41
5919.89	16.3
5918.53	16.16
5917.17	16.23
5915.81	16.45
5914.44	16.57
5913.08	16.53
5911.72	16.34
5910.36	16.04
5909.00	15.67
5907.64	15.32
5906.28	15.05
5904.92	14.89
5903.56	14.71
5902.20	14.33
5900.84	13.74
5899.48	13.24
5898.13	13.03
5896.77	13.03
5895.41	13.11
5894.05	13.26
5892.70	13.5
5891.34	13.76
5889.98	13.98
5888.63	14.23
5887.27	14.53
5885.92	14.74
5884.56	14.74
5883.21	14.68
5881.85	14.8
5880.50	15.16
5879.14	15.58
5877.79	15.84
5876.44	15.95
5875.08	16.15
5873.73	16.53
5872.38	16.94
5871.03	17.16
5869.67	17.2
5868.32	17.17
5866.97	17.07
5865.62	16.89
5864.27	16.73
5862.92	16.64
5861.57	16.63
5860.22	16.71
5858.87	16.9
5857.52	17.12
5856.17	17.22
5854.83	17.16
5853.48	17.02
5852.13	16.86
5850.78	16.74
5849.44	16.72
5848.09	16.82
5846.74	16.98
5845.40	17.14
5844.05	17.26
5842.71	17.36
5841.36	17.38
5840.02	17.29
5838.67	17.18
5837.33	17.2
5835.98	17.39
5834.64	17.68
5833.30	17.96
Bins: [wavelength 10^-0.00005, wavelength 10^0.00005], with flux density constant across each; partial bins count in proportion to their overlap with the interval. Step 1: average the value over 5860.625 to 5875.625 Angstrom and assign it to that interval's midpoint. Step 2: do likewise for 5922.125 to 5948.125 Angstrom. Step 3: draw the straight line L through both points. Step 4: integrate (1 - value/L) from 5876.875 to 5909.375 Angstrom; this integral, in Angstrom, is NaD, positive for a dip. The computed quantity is 4.5 Angstrom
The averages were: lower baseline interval 16.8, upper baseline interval 16.4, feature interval 14.4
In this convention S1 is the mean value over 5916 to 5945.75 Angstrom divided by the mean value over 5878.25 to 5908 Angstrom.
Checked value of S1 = 1.1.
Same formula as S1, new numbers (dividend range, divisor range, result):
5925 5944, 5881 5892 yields 1.13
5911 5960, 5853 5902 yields 1.06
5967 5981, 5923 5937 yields 1.06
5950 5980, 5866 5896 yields 1.10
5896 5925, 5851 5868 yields 0.91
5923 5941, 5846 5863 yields 0.96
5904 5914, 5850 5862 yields 0.93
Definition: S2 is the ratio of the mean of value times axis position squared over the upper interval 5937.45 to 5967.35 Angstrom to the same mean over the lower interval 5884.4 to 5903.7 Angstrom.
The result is 1.23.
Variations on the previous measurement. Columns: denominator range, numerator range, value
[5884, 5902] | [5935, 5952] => 1.23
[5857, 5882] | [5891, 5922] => 0.92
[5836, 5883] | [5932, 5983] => 1.04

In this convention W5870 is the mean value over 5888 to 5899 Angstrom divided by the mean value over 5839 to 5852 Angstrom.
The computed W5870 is 0.79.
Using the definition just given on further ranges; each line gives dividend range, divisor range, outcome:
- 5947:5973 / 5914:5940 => 1.03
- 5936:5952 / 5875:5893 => 1.13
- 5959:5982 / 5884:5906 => 1.22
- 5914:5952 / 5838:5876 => 0.97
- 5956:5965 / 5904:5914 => 1.06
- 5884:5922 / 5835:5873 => 0.87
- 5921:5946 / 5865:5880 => 0.99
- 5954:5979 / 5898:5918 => 1.10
